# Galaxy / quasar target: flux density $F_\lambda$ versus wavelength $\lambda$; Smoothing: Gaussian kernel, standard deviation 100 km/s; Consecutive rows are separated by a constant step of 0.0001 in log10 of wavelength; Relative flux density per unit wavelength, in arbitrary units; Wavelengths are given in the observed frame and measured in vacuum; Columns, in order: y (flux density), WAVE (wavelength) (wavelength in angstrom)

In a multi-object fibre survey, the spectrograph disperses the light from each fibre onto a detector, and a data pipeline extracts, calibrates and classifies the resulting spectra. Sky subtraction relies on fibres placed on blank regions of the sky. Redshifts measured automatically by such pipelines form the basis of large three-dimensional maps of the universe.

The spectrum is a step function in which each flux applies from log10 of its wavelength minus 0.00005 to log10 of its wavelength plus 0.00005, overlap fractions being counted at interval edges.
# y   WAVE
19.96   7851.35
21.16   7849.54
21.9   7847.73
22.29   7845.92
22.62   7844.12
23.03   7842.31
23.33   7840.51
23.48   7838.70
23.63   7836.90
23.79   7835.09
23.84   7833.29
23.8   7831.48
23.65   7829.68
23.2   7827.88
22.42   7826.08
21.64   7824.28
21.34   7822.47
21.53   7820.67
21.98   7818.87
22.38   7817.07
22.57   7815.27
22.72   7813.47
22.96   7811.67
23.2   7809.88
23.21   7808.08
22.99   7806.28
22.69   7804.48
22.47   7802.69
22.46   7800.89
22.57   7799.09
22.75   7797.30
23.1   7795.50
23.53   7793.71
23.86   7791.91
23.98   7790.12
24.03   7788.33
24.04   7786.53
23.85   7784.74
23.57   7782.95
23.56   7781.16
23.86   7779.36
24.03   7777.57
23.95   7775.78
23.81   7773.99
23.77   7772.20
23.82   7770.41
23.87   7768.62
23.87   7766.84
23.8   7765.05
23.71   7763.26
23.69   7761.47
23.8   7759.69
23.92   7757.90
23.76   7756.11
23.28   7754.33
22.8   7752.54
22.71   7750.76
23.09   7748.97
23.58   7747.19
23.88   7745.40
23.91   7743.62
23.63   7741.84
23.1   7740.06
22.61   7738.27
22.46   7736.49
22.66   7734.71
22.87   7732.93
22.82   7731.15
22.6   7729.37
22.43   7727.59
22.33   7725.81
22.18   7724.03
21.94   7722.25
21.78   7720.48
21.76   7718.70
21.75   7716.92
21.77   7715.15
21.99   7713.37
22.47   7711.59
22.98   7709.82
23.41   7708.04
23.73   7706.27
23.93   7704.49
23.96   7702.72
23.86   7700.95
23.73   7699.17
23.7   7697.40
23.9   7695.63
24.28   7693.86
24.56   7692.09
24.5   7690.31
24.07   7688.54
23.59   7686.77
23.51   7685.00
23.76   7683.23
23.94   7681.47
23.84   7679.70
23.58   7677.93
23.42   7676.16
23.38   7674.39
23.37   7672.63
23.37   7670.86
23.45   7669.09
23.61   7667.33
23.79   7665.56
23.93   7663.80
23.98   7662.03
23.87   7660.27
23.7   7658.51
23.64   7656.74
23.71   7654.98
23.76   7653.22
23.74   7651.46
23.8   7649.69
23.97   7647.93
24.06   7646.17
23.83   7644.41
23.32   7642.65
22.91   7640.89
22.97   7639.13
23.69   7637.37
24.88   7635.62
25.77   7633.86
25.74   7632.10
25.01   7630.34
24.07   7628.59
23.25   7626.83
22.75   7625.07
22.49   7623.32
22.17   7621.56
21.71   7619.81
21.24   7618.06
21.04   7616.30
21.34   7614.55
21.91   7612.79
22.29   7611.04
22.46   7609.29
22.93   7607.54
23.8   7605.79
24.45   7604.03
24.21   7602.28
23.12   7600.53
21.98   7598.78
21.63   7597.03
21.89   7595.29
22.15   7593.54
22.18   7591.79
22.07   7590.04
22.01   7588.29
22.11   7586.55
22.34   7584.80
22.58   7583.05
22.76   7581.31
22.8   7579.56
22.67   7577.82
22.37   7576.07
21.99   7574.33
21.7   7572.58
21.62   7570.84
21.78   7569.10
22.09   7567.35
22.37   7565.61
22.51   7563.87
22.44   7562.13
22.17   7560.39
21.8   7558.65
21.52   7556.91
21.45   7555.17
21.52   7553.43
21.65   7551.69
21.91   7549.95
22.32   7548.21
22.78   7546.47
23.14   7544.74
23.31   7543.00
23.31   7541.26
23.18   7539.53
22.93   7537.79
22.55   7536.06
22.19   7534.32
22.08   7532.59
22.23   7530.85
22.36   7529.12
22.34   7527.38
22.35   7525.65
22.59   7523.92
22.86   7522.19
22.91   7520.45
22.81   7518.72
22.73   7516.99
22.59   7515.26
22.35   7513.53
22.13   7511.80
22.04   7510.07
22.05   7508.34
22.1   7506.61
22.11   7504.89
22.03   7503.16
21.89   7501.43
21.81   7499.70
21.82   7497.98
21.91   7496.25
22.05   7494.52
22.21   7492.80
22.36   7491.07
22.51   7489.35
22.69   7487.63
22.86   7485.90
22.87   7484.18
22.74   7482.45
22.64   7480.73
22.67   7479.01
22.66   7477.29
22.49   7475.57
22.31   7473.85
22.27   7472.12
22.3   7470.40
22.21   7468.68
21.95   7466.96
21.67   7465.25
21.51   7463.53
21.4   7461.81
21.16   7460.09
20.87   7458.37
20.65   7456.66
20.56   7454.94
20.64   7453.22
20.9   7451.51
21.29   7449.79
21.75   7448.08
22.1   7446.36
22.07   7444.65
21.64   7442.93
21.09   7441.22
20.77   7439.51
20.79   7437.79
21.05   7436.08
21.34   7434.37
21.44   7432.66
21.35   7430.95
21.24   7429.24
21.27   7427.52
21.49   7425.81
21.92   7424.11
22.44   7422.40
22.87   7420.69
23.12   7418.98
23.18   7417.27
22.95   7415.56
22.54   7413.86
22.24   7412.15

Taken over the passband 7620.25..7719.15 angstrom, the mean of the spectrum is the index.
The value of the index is 23.6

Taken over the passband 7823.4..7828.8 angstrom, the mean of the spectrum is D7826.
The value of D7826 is 22.5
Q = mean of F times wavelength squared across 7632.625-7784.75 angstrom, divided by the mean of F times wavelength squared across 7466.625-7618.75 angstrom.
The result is 1.1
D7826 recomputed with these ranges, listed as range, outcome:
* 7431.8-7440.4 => 21.1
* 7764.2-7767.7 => 23.8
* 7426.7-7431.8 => 21.3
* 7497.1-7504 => 21.9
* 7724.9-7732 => 22.5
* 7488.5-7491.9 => 22.5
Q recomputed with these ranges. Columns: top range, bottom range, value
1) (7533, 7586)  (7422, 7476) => 1.07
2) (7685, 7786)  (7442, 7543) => 1.12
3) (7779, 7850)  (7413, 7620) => 1.12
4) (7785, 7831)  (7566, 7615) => 1.08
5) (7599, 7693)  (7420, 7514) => 1.13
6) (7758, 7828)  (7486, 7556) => 1.11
